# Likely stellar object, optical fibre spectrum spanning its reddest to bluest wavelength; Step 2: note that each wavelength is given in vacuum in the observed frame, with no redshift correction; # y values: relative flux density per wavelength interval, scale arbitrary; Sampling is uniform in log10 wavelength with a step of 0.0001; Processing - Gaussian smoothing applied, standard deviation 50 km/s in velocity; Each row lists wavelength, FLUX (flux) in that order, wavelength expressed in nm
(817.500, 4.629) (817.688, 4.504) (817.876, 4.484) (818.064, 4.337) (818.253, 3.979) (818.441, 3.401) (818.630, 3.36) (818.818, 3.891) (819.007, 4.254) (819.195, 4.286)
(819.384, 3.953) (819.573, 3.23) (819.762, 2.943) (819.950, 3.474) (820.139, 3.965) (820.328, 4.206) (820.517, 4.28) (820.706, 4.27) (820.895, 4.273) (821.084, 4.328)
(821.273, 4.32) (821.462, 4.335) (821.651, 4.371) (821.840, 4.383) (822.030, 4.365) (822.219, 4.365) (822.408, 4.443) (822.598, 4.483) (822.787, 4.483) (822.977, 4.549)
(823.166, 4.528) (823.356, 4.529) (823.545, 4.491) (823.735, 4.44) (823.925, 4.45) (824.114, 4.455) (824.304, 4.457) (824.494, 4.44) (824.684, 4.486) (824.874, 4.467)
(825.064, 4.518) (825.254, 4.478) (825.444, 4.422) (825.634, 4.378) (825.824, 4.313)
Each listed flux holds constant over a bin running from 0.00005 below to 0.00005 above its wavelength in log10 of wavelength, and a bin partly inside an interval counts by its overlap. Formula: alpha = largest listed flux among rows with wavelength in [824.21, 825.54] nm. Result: 4.518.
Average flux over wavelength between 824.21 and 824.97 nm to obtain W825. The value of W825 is 4.46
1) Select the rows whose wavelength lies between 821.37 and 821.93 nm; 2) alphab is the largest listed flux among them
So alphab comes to 4.383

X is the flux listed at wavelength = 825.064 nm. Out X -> 4.518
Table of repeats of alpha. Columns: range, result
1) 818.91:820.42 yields 4.286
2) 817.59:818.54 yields 4.504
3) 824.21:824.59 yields 4.457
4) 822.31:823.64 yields 4.549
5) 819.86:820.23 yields 3.965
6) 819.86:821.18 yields 4.328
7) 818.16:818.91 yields 3.979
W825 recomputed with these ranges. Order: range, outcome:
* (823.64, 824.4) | 4.45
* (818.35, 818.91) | 3.55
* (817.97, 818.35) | 4.15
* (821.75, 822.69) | 4.4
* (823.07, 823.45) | 4.53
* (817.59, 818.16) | 4.44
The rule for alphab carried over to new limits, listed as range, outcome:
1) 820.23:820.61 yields 4.28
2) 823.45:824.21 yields 4.491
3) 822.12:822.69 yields 4.483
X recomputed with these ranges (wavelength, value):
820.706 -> 4.27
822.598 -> 4.483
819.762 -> 2.943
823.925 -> 4.45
